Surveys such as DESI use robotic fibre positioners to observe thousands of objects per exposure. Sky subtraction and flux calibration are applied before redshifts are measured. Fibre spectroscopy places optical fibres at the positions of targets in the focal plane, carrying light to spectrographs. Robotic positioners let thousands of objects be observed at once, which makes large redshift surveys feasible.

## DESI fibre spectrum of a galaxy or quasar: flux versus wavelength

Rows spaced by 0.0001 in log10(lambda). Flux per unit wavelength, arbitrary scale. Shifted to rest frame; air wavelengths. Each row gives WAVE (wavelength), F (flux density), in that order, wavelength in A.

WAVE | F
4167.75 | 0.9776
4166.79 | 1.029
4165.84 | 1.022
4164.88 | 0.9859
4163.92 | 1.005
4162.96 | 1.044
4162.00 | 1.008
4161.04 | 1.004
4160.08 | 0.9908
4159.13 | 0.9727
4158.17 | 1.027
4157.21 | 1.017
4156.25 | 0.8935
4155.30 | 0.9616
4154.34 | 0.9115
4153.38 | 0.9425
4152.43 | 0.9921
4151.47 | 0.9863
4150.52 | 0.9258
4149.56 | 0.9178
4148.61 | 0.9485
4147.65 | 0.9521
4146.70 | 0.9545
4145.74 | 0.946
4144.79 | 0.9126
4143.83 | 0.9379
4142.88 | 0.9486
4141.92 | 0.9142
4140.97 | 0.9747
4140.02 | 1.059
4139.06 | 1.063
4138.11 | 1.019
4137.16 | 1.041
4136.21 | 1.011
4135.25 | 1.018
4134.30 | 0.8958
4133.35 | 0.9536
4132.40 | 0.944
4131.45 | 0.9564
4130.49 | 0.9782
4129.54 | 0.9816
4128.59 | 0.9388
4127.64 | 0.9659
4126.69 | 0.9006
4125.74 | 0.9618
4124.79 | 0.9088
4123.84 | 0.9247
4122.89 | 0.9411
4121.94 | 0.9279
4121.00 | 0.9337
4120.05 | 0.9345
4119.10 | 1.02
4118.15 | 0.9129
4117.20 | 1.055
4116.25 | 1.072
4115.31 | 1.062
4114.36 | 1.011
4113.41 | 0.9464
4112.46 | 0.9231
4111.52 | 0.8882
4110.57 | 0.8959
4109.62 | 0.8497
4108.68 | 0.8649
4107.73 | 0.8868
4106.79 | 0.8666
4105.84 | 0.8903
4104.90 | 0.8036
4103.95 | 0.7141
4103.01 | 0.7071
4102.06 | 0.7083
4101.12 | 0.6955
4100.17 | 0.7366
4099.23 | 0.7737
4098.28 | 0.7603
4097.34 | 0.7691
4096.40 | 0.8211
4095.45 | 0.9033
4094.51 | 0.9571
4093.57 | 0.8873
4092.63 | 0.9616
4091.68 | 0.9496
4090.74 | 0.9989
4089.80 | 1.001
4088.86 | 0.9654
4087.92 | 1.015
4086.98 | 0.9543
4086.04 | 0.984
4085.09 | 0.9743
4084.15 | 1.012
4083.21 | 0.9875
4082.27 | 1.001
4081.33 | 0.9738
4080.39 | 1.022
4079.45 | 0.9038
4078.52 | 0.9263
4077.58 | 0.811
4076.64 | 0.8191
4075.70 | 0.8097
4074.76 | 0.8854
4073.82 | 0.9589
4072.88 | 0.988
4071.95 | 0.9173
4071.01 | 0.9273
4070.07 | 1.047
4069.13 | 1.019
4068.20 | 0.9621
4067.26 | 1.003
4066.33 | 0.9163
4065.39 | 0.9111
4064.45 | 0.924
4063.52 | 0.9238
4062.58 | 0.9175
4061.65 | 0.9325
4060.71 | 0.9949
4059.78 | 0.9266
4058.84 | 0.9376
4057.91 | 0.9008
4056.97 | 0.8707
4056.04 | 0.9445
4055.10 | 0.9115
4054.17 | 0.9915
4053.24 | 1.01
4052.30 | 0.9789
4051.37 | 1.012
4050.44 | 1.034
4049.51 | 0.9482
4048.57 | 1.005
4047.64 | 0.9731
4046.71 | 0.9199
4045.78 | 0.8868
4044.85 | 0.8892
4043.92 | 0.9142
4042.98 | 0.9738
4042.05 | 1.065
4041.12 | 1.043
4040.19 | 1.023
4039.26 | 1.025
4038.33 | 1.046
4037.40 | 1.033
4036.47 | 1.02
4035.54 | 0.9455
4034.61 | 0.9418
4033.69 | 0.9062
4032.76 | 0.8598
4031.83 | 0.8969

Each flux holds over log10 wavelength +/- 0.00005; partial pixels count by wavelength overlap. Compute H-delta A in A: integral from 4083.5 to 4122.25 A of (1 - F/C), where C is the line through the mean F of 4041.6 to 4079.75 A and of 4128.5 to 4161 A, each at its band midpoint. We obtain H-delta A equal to 2.1 A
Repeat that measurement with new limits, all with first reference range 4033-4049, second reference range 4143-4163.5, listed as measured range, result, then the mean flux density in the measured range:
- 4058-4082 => 0.95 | 0.935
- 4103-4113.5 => 1.22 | 0.857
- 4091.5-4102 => 1.52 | 0.829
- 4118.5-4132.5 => 0.28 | 0.948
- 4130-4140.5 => -0.31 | 0.994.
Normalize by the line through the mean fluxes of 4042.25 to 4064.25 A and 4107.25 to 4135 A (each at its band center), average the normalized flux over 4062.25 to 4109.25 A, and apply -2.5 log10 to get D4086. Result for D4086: 0.05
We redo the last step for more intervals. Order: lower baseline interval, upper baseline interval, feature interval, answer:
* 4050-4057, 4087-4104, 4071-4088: -0.04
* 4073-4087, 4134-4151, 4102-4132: 0.04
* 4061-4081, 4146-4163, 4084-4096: -0.03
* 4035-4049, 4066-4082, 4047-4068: 0.01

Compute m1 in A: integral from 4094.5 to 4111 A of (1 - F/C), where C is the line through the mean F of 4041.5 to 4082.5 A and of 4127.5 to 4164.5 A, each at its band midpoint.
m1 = 2.60 A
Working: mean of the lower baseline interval 0.945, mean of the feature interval 0.807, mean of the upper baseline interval 0.972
